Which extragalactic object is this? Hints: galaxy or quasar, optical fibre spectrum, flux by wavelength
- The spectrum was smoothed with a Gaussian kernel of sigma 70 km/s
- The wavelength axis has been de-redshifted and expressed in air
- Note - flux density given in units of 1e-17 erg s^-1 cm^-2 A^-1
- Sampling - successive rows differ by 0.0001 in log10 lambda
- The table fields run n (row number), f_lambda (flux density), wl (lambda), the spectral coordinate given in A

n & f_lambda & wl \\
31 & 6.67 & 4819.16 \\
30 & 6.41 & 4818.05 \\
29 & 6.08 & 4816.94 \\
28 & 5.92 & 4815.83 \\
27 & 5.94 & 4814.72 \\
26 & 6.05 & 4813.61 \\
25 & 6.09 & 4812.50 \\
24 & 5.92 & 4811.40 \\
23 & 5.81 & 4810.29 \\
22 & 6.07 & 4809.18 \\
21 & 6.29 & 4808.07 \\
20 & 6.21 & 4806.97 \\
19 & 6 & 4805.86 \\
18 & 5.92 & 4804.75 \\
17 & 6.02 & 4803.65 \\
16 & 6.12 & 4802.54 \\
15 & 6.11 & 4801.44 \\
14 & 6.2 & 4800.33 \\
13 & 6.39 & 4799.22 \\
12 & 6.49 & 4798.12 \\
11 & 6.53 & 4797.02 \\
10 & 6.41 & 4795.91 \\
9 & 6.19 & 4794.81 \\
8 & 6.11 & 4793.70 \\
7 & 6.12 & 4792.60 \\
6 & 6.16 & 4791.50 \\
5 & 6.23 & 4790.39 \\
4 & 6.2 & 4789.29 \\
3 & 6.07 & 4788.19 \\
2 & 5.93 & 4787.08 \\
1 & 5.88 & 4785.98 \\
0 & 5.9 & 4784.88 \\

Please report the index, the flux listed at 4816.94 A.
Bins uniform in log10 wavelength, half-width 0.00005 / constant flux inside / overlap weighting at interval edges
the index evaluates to 6.08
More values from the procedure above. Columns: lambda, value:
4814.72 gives 5.94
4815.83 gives 5.92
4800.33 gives 6.2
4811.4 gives 5.92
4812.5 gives 6.09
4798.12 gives 6.49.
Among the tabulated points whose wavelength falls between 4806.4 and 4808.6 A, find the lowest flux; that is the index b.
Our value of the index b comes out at 6.21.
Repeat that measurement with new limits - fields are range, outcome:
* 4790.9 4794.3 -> 6.11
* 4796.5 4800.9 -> 6.2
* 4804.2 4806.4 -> 5.92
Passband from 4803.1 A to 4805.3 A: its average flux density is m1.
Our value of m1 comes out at 5.99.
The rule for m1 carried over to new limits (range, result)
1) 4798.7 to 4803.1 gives 6.19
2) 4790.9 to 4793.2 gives 6.14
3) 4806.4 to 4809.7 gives 6.19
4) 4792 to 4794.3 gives 6.12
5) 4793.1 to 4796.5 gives 6.23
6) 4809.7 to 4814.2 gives 5.97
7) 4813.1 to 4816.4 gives 5.96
